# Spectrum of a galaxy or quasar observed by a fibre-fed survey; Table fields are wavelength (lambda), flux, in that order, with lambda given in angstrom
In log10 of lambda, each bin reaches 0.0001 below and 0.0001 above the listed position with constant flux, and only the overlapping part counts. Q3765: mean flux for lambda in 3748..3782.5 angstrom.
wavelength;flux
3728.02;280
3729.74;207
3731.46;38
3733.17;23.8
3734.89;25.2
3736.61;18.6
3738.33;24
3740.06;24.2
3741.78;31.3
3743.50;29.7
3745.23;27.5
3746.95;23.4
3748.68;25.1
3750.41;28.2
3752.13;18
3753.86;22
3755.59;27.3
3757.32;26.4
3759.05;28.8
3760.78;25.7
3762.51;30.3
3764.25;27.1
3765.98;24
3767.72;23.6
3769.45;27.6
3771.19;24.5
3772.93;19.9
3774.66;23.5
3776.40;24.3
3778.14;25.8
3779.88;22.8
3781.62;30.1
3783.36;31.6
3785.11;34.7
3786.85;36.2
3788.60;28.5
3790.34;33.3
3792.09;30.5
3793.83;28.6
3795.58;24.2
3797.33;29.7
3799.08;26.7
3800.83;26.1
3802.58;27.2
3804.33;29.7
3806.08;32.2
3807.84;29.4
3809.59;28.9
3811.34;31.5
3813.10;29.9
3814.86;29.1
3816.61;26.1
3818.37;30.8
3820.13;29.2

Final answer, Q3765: 25.3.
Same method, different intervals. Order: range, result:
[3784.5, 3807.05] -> 29.8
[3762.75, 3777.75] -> 24.6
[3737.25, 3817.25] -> 27.4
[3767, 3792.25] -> 27.7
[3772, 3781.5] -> 23.8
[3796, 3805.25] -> 27.7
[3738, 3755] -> 25.4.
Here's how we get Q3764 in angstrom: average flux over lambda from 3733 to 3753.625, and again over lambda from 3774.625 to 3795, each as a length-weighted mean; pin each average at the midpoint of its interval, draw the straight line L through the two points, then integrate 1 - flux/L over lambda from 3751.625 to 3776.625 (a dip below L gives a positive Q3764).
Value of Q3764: 1.93 angstrom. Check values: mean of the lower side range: 24.9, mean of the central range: 25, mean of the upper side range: 29.3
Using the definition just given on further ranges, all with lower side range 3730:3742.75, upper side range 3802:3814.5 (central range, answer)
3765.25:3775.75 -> 2.80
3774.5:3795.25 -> 1.49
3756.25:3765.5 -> 1.59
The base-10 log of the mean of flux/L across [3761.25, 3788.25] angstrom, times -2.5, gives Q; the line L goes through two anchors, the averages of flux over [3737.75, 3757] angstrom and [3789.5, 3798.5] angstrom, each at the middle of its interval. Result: 0.02 mag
